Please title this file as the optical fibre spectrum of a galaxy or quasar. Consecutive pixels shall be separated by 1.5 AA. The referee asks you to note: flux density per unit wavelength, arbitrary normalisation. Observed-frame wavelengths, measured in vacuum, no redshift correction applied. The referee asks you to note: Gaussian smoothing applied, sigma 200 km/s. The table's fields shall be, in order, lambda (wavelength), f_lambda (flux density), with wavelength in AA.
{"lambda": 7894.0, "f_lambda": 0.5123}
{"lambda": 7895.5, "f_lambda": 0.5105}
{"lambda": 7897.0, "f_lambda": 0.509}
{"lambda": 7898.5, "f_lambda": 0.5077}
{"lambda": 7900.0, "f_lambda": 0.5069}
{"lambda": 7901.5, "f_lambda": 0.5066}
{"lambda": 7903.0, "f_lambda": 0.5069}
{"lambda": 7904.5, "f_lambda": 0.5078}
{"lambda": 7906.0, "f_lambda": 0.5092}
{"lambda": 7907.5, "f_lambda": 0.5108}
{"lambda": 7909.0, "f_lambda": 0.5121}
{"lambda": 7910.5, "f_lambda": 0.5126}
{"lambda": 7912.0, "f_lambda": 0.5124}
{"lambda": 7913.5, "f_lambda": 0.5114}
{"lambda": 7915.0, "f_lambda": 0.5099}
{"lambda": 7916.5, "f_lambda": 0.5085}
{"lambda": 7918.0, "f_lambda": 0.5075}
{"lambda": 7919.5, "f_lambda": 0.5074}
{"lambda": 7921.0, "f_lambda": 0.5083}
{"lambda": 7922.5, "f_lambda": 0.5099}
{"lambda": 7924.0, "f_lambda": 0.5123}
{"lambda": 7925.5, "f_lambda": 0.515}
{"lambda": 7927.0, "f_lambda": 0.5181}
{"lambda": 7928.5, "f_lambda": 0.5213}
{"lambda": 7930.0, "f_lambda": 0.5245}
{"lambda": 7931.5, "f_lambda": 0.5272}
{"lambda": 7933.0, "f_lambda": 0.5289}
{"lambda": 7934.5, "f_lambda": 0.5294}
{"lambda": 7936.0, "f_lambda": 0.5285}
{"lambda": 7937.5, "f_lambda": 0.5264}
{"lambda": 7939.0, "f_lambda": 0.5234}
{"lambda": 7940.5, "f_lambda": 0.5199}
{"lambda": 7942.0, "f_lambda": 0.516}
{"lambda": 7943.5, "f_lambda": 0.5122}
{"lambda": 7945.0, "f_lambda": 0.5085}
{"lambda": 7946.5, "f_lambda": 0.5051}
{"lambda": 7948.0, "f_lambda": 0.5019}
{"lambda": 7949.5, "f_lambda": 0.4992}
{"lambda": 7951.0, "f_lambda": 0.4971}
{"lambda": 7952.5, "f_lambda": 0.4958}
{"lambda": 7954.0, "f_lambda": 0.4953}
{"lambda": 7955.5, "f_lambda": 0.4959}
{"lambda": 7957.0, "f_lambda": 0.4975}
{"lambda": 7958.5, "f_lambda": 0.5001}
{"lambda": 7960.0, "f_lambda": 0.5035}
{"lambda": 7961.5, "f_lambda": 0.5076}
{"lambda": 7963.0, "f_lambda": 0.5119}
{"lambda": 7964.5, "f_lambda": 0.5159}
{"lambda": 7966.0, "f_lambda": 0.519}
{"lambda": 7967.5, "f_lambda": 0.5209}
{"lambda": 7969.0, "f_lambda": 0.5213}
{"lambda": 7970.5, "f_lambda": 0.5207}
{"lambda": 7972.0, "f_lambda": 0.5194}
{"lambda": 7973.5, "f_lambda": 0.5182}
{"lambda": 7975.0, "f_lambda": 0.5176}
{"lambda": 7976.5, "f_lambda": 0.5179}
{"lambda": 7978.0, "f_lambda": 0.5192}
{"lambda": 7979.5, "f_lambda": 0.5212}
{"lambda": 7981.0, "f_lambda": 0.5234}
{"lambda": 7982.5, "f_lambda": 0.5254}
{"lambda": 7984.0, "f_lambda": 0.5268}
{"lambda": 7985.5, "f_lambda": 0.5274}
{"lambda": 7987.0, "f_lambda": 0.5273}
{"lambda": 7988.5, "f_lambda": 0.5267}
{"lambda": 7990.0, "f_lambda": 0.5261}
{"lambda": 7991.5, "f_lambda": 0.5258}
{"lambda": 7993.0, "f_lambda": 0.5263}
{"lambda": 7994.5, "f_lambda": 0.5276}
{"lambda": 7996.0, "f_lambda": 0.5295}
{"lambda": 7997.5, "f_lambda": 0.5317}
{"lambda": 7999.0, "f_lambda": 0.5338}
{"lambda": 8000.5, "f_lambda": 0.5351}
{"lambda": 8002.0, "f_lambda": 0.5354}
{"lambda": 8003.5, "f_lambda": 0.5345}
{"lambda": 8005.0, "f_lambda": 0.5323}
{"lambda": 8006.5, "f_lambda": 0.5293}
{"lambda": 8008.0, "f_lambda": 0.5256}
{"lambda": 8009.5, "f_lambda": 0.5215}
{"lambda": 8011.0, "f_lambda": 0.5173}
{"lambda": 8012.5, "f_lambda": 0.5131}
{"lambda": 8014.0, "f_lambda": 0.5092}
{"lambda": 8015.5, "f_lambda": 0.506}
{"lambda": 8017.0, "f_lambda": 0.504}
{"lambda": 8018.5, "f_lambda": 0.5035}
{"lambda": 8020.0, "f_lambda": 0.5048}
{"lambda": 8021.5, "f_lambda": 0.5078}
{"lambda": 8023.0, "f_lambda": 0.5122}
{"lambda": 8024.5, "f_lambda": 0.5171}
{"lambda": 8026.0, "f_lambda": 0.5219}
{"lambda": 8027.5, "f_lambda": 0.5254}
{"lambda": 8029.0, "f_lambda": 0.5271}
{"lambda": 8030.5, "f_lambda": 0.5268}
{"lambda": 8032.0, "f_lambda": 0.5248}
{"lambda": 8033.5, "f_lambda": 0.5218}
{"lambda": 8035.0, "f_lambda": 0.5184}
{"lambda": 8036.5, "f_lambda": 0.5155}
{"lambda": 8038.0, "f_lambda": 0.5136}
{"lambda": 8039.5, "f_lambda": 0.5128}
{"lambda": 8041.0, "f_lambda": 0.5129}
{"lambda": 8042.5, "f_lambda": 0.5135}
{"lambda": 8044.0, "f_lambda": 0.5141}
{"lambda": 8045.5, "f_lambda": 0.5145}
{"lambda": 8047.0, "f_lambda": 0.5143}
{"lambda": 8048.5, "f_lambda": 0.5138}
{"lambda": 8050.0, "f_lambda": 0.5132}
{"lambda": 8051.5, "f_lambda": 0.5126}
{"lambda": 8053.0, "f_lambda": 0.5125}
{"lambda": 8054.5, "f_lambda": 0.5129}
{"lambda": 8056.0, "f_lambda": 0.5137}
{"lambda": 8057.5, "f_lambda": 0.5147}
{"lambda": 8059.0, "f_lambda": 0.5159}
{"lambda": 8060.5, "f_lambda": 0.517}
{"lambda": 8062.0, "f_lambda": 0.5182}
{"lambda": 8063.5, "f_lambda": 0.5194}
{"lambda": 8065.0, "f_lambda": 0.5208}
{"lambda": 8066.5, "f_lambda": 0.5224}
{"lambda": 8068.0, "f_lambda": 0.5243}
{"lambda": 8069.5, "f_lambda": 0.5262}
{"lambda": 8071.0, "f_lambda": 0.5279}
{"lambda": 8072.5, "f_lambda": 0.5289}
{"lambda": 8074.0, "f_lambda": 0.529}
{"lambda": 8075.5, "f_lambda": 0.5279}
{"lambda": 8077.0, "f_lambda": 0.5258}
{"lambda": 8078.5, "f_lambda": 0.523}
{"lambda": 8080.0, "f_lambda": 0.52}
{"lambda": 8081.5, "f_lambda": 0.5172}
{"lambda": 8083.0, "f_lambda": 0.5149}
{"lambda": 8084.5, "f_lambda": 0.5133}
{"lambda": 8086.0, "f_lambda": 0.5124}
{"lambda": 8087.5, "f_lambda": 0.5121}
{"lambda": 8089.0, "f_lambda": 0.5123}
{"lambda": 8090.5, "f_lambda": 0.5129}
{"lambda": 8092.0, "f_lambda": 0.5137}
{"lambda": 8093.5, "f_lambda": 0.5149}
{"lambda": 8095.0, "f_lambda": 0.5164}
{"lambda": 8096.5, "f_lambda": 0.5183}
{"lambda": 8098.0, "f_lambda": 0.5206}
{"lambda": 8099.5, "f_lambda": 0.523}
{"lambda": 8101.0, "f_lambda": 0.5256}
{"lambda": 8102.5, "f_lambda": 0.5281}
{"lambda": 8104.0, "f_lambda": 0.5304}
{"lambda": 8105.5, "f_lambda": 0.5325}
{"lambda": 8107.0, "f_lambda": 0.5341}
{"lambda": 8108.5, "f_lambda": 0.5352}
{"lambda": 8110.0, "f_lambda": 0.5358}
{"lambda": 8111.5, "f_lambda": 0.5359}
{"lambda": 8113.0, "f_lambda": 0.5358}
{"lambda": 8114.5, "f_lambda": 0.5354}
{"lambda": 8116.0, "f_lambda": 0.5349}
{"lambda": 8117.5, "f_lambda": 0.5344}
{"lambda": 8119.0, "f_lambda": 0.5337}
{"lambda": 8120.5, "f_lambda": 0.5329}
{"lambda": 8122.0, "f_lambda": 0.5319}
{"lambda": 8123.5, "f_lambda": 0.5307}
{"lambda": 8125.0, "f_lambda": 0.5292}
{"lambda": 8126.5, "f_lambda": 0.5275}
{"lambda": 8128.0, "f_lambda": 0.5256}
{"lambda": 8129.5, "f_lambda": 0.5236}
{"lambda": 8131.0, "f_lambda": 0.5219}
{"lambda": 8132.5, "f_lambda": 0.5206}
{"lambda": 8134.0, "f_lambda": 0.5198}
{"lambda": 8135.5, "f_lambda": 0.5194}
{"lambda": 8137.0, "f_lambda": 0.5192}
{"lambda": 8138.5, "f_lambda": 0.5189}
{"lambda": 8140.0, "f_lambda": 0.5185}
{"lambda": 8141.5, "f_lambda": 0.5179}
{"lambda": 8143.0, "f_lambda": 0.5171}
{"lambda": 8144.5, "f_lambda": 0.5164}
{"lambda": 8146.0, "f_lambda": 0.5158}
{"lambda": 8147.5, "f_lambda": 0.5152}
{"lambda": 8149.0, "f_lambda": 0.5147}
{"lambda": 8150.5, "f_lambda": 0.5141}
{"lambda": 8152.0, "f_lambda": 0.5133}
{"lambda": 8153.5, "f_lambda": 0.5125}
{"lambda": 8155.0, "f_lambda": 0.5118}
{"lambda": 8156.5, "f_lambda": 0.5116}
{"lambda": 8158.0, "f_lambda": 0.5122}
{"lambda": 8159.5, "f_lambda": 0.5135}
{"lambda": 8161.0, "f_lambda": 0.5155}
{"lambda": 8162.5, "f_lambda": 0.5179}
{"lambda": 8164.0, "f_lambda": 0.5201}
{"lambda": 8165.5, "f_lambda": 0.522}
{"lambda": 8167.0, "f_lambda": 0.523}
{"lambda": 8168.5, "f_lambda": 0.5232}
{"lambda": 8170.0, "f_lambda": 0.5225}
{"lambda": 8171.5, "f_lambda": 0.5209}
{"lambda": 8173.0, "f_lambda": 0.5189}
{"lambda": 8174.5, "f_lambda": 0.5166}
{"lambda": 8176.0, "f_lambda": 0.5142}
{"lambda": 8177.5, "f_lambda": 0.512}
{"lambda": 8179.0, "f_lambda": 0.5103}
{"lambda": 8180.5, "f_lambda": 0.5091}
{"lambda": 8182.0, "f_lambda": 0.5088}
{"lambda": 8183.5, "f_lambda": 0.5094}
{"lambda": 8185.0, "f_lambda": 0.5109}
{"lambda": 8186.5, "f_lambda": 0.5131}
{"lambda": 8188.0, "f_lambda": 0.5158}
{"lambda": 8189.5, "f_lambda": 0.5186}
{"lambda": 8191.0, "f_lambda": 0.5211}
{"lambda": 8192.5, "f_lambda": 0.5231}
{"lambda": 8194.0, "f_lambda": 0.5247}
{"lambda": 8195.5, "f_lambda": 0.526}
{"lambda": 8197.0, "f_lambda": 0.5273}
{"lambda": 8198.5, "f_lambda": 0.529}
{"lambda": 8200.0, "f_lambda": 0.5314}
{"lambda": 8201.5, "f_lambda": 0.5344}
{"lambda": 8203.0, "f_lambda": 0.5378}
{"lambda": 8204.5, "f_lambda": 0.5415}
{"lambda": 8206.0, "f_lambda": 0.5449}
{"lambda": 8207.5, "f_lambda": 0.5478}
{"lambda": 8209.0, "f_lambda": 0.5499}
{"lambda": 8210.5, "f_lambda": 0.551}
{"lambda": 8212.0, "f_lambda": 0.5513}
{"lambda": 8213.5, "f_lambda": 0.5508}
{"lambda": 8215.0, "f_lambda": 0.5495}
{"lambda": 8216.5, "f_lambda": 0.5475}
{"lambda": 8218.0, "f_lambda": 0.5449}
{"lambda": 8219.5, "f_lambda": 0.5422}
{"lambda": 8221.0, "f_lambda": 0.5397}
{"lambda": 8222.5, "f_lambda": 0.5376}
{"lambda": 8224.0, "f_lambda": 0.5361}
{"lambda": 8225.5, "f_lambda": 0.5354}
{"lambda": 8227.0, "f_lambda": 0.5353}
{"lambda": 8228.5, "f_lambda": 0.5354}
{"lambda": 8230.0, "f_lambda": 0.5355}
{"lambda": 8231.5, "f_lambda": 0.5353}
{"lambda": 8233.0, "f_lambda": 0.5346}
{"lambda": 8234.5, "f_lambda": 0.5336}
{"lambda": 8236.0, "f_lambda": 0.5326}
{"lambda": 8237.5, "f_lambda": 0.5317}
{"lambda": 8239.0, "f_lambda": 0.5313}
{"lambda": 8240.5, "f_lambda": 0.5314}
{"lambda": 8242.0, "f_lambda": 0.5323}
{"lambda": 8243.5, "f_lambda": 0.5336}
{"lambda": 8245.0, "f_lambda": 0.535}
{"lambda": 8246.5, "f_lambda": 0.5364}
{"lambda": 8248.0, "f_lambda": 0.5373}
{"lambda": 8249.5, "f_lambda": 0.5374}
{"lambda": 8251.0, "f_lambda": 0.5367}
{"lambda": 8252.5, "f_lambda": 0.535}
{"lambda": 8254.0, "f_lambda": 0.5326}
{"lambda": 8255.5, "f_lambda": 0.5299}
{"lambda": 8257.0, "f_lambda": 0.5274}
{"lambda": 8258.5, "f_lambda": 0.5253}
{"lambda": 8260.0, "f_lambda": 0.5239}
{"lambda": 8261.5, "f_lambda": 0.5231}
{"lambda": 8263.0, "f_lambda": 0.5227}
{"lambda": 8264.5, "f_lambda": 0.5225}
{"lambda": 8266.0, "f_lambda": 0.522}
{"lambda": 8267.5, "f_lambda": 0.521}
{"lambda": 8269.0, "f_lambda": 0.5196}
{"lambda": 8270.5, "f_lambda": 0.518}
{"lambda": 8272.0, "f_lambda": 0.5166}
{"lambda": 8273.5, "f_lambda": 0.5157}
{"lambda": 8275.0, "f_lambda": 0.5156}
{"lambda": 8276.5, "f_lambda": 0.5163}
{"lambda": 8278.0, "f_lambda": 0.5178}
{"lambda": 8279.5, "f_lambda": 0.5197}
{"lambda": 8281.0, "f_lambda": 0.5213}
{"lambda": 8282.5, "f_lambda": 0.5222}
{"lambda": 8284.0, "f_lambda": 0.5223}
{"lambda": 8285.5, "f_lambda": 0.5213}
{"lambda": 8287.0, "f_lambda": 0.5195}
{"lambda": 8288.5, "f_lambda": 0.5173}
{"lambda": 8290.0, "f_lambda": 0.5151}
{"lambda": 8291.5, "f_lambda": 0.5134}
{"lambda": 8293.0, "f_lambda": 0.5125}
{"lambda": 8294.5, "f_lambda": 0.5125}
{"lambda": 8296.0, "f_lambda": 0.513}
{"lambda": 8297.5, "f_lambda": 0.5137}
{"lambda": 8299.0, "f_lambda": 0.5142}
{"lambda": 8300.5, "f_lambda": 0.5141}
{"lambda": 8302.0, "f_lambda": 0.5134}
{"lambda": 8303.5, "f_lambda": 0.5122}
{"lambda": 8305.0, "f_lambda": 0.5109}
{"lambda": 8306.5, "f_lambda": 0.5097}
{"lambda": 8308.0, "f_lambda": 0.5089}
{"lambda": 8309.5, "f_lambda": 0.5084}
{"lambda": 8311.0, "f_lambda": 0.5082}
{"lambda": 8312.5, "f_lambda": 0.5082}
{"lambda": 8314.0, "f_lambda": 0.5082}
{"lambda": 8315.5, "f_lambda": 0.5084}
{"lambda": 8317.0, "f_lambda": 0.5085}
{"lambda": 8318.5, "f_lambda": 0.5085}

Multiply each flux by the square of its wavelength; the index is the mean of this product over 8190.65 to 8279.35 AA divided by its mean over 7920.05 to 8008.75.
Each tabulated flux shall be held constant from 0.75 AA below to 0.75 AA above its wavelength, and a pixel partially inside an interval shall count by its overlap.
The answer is 1.1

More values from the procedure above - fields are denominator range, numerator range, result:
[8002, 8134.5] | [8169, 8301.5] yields 1.05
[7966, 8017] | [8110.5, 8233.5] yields 1.05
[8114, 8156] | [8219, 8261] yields 1.05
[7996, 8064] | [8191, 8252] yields 1.09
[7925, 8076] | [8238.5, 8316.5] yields 1.07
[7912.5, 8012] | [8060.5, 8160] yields 1.05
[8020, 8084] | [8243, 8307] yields 1.06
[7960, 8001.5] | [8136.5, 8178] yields 1.03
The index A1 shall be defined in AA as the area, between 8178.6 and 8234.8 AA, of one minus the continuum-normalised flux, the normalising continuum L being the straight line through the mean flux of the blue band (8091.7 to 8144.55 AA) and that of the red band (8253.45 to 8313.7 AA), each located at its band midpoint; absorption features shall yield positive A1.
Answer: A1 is -1.2 AA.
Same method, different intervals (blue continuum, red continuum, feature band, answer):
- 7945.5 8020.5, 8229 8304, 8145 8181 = 0.4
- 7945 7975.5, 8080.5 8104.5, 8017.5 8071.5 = -0.3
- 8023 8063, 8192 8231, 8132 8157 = 0.7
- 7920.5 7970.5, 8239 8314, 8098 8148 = -0.9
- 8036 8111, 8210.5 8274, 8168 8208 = 0.5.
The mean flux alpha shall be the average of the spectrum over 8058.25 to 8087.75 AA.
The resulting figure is 0.521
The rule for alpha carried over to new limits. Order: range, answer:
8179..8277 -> 0.53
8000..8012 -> 0.528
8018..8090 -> 0.518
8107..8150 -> 0.526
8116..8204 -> 0.52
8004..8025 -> 0.515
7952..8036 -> 0.519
